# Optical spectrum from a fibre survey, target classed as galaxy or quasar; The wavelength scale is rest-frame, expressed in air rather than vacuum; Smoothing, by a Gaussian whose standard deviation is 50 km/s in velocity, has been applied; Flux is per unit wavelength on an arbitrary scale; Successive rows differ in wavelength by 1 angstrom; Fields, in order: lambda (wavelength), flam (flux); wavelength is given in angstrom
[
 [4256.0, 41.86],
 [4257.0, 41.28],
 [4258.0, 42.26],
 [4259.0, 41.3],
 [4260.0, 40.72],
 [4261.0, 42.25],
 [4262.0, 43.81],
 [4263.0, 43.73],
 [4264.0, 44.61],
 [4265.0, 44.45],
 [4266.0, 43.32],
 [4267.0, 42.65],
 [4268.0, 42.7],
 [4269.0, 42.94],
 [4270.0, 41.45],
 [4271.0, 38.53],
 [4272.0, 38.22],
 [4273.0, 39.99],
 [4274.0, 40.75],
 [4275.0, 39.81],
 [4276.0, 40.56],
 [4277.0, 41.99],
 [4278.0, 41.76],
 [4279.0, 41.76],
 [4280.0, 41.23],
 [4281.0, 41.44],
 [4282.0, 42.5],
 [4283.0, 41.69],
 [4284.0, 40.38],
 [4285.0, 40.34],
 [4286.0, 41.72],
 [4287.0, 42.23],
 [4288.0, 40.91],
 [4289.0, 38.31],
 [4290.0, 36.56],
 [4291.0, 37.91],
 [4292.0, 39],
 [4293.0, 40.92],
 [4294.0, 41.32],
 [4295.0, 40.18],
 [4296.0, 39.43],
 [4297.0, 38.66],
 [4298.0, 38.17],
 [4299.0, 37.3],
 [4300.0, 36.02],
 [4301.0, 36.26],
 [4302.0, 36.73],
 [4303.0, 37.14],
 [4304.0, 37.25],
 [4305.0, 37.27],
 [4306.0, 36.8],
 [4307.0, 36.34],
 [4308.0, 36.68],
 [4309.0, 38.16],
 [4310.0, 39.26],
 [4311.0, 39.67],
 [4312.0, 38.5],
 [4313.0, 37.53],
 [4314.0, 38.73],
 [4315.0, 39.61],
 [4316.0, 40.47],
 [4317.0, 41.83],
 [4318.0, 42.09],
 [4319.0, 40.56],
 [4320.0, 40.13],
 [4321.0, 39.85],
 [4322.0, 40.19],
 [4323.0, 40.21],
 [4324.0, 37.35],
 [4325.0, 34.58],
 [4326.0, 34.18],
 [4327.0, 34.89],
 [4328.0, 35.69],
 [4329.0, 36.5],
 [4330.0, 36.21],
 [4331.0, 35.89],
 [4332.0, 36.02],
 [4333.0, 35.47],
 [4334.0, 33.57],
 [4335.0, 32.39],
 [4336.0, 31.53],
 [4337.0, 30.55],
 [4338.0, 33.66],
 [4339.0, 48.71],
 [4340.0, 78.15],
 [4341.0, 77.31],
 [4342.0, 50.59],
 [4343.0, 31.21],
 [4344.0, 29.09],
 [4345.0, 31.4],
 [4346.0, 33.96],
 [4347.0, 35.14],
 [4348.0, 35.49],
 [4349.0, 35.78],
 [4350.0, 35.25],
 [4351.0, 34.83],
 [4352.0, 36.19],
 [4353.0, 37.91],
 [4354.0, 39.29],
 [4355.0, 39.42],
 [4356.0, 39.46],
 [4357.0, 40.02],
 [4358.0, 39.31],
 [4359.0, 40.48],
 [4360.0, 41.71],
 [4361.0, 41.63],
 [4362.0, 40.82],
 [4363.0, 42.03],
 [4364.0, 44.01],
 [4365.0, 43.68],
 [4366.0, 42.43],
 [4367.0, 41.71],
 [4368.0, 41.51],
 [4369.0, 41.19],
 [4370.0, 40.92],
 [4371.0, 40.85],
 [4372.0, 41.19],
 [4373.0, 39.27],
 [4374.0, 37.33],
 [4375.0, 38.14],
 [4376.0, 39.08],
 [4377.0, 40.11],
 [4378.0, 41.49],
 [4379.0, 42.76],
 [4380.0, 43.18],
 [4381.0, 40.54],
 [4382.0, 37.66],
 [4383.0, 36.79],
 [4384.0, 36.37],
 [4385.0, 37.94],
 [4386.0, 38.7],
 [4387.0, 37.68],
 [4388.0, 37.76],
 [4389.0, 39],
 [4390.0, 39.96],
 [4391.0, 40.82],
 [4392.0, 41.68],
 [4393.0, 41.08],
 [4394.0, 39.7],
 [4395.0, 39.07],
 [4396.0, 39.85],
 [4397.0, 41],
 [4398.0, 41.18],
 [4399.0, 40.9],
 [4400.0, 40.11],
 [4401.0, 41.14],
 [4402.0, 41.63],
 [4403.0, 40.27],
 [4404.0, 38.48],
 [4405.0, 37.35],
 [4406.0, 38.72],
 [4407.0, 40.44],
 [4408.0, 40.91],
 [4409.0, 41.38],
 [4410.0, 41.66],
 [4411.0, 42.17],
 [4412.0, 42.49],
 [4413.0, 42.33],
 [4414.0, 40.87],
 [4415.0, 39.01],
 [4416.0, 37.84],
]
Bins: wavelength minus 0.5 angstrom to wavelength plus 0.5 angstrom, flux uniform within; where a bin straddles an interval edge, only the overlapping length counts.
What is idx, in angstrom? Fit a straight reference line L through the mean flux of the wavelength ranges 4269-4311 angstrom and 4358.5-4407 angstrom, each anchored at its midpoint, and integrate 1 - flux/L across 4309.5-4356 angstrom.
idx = 1.1 angstrom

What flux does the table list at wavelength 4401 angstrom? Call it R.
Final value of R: 41.14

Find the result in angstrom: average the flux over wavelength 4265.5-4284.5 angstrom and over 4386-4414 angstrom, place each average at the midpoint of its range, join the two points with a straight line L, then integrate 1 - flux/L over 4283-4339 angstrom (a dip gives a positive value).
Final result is 4.2 angstrom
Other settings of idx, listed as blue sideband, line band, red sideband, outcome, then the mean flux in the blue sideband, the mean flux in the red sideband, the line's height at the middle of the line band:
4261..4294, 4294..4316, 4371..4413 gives 1.6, 41.2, 40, 40.9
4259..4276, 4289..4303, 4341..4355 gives 0.7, 41.8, 37.5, 40.3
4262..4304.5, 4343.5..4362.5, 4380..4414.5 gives 1.4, 40.3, 40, 40.1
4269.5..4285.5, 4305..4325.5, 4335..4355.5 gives 0.8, 40.8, 40.1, 40.4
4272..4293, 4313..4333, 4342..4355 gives -0.4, 40.5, 35.4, 37.4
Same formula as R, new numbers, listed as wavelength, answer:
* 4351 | 34.83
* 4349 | 35.78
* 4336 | 31.53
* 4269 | 42.94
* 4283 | 41.69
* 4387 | 37.68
